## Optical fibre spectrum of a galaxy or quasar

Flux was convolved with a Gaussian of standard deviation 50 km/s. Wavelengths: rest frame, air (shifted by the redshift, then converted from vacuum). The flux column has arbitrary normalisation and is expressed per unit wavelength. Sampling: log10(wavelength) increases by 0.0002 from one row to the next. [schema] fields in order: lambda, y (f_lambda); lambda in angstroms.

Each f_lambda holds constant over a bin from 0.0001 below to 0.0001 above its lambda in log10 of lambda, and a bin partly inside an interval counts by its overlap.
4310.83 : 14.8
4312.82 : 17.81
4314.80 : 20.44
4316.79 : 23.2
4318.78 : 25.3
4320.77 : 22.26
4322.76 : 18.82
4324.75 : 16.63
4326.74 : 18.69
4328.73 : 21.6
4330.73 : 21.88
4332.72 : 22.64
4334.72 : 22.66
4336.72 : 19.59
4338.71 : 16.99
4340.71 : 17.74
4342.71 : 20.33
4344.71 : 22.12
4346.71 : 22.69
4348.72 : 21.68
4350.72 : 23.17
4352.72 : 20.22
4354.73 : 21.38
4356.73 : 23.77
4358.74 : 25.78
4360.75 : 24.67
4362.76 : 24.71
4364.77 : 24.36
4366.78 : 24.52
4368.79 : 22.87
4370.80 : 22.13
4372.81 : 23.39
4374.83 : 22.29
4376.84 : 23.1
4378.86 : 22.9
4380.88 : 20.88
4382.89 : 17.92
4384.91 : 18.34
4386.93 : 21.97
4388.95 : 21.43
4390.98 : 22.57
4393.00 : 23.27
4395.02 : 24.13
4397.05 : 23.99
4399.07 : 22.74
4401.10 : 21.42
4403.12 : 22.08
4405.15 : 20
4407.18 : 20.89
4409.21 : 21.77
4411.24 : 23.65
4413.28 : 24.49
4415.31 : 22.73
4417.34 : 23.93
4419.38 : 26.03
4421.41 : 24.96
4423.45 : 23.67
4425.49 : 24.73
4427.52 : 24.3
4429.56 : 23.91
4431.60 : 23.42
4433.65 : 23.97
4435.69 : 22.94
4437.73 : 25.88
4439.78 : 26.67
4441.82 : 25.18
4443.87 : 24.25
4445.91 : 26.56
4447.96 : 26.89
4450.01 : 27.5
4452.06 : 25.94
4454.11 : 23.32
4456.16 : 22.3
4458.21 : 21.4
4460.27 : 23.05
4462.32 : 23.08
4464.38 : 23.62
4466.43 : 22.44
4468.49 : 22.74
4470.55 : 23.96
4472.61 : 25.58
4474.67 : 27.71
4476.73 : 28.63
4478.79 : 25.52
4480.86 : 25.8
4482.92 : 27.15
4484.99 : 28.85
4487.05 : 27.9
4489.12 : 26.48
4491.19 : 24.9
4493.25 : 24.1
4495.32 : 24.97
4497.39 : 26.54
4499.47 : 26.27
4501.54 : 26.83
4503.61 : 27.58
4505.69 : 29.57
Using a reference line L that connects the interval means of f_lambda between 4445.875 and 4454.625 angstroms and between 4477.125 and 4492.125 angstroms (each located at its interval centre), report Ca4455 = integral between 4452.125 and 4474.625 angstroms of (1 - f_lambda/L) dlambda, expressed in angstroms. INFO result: 2.5 angstroms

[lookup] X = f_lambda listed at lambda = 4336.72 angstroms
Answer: 19.59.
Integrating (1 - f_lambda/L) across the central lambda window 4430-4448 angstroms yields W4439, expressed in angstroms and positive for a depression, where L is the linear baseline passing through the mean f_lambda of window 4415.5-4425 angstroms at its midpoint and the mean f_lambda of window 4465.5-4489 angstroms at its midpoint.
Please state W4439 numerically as 0.0 angstroms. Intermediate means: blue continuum 24.5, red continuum 26.1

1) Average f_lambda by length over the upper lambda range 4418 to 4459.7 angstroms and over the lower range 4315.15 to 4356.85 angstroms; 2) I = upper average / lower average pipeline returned 1.2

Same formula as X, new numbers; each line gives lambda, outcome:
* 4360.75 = 24.67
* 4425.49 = 24.73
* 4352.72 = 20.22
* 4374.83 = 22.29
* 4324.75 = 16.63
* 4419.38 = 26.03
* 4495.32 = 24.97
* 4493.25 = 24.1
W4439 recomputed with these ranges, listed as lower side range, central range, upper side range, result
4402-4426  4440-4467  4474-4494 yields 0.9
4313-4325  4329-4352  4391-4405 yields 0.6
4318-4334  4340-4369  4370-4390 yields -2.1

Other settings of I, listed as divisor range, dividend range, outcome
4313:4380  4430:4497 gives 1.15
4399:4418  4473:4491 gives 1.21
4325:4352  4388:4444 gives 1.13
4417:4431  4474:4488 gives 1.12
